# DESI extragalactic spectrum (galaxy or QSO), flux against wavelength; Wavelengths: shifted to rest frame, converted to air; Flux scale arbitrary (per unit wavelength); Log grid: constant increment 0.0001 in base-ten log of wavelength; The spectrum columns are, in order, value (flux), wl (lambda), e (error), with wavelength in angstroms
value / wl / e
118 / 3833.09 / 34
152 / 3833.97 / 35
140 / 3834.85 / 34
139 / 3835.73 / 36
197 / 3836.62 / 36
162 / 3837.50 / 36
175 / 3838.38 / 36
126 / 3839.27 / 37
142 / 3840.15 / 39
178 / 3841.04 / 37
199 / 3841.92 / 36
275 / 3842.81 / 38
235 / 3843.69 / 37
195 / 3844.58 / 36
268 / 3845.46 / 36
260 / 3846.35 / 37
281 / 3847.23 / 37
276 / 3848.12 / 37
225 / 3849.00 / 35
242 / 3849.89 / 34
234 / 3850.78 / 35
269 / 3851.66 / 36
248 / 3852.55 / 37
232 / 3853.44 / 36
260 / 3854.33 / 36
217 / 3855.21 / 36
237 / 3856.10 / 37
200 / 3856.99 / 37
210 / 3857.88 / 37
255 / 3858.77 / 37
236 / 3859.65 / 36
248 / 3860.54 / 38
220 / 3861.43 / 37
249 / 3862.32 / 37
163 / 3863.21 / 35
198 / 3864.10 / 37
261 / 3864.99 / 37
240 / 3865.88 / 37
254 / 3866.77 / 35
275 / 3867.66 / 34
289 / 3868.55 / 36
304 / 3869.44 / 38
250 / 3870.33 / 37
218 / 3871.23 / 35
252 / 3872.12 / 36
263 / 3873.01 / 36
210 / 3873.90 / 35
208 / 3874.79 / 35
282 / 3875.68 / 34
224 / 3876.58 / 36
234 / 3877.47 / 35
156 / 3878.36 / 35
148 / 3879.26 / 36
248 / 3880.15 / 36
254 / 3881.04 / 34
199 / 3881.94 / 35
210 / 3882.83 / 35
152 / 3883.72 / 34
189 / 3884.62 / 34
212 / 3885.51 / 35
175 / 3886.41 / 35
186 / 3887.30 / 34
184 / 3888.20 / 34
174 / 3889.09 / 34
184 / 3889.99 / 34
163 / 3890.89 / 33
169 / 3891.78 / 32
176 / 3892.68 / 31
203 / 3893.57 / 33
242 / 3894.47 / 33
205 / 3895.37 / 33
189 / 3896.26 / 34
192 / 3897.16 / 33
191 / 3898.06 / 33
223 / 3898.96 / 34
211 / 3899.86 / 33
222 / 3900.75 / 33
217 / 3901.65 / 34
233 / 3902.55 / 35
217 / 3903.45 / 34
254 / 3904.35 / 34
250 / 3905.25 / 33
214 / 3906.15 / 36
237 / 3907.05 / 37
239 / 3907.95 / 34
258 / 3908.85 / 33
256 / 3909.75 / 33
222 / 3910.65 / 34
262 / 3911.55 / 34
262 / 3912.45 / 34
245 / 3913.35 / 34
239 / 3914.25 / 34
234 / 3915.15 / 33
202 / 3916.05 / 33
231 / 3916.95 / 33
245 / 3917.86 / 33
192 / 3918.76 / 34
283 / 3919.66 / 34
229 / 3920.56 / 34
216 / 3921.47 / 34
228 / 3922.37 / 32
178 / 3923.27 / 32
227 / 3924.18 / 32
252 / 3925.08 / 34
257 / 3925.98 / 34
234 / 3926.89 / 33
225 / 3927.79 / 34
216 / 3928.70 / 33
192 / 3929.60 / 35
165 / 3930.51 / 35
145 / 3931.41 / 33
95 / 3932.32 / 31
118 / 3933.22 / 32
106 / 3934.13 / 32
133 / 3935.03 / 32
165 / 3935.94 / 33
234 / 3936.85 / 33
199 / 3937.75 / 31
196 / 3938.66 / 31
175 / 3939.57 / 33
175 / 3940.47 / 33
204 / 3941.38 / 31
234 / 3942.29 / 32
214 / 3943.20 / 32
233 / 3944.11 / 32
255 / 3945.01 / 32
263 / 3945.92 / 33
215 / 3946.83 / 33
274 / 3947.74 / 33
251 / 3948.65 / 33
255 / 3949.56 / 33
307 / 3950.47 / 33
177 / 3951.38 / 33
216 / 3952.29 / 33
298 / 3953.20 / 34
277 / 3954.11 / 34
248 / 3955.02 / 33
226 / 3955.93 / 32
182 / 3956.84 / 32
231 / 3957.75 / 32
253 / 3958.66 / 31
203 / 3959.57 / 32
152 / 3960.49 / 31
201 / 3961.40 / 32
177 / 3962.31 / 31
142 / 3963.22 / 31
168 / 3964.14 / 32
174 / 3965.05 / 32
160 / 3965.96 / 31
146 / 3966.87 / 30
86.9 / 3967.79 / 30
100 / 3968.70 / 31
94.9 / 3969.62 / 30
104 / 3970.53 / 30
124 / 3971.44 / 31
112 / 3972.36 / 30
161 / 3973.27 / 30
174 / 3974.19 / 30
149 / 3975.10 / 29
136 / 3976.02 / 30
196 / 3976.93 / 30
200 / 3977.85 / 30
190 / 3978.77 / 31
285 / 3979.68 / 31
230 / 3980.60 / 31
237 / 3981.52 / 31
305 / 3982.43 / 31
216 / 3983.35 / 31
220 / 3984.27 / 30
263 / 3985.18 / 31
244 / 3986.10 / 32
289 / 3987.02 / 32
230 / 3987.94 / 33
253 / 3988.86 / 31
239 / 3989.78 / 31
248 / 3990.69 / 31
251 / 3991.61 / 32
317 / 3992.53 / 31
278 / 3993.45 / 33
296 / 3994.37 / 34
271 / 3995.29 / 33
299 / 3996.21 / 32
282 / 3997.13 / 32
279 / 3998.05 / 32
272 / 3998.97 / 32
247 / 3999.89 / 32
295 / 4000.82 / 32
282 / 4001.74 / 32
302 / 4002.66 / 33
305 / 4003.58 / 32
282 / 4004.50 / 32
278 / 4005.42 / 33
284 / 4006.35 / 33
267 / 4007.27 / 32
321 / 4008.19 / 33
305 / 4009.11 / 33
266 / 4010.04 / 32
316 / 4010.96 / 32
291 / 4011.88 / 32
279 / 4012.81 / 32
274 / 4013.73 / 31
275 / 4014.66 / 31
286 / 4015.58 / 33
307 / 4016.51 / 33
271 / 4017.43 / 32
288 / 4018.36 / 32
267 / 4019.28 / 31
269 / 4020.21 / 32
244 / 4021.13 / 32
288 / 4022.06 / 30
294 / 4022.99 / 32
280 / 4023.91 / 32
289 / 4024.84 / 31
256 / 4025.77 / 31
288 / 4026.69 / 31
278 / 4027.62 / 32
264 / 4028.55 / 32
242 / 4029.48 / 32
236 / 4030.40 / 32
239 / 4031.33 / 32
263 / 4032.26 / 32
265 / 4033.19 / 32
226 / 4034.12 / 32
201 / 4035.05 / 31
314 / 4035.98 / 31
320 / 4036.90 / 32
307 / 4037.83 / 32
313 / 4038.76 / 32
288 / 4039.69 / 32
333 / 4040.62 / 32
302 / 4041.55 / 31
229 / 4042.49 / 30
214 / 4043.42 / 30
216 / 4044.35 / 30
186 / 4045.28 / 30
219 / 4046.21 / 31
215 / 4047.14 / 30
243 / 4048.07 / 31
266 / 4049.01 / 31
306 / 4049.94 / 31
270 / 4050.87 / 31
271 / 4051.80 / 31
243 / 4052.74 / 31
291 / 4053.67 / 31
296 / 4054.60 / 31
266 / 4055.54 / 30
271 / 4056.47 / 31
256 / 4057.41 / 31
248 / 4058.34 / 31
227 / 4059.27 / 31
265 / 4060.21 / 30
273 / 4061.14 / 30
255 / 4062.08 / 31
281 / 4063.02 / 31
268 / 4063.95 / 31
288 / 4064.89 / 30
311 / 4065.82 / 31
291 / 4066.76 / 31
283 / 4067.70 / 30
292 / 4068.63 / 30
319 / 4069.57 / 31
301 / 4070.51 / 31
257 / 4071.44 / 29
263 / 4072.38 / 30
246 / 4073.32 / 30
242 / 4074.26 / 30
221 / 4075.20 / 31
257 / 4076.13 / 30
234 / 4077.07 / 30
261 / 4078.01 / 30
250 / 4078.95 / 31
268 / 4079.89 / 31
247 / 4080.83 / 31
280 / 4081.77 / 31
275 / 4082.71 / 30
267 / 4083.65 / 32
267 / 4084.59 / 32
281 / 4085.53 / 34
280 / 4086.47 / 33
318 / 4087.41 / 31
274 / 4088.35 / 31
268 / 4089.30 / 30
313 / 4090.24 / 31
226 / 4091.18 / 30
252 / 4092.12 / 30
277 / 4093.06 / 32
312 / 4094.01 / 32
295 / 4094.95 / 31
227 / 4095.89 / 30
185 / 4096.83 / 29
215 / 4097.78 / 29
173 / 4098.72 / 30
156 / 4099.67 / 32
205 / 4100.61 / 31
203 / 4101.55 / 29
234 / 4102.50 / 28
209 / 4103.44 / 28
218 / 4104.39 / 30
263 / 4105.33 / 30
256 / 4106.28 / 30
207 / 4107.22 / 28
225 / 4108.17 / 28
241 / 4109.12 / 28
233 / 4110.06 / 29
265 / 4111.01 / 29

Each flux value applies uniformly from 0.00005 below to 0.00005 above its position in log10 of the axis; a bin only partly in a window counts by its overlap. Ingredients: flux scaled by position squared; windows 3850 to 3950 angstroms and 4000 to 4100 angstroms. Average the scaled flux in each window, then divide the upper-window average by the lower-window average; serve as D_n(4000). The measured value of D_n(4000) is 1.32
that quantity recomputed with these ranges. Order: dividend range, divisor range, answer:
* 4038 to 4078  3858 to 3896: 1.33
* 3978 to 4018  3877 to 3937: 1.38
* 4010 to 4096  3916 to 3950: 1.37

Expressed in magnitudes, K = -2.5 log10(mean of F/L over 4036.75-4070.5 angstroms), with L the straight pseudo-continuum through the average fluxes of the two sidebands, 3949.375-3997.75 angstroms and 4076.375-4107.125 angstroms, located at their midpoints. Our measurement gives -0.14 mag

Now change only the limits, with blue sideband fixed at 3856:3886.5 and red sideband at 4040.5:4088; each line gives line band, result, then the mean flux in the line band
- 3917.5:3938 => 0.20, 197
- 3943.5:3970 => 0.18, 206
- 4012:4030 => -0.08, 276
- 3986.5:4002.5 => -0.09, 273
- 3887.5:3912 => 0.09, 214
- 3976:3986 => 0.08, 230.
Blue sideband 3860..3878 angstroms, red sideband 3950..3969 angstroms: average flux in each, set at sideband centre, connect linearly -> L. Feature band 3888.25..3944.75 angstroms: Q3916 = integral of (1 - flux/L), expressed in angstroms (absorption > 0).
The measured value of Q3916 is 2.32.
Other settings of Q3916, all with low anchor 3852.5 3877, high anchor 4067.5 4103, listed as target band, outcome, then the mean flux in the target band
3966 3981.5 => 5.60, 158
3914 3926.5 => 0.72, 229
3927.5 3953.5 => 4.34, 204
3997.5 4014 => -2.39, 286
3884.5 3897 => 2.68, 189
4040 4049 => 0.38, 242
